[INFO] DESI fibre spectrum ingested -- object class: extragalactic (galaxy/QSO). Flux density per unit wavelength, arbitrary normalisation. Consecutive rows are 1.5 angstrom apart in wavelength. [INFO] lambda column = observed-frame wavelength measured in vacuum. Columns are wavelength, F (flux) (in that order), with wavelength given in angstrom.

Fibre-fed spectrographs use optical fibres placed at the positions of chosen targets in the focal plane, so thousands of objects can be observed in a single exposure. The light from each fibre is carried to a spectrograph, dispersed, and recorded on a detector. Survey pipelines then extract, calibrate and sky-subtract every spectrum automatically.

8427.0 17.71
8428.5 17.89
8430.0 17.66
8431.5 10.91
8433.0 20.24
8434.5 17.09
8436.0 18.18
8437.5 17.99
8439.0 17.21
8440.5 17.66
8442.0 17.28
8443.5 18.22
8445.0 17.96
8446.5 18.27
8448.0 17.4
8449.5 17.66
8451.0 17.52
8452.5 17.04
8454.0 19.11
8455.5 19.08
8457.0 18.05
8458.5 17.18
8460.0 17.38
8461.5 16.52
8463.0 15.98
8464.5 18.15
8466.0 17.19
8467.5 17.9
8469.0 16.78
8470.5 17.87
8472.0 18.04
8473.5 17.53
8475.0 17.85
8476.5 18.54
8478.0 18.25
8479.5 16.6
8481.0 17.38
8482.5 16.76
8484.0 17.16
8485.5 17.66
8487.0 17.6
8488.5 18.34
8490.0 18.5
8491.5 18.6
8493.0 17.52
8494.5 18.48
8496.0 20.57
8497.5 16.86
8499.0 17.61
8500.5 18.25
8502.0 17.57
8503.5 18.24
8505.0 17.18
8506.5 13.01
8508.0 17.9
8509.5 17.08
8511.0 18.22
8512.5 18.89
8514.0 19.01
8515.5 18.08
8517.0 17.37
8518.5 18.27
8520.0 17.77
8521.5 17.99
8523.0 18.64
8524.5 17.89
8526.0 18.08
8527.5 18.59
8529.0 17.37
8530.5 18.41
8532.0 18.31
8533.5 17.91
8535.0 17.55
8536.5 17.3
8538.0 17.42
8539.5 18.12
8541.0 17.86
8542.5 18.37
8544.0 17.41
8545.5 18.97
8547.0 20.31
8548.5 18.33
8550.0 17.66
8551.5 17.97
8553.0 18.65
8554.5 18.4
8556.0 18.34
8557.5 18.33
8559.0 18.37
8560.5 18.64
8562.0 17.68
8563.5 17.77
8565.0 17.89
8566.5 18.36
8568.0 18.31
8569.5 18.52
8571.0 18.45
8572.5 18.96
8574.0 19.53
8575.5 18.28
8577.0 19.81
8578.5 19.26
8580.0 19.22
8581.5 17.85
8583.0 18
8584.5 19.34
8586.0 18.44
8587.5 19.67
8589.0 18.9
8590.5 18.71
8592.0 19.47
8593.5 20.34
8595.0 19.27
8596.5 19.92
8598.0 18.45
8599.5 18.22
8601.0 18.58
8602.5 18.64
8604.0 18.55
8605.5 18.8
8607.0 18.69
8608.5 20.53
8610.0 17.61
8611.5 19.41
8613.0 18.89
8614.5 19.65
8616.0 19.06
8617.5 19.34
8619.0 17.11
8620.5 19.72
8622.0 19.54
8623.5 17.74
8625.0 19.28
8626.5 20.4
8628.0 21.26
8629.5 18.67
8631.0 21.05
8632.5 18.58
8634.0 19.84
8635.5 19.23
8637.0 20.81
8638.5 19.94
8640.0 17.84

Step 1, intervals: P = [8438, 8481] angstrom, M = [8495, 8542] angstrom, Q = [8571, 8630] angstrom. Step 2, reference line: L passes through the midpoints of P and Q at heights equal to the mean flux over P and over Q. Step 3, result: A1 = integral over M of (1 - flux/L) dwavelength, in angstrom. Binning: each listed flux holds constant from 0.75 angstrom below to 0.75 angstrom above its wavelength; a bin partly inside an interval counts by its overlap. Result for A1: 1.0 angstrom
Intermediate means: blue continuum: 17.6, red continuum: 19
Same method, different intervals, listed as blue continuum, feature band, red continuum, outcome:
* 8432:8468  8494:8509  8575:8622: 0.50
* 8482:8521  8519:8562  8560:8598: 0.33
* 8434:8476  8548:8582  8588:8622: 0.34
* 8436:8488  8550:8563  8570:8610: 0.25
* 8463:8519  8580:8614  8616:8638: 0.26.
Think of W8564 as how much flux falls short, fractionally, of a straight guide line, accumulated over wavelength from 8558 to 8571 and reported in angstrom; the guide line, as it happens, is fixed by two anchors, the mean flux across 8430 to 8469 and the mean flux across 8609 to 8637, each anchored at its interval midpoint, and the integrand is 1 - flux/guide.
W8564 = 0.3 angstrom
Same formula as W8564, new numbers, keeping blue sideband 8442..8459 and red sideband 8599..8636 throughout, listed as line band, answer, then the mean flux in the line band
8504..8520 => 0.7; 17.5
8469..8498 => 0.5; 17.9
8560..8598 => 0.1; 18.8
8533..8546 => 0.5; 17.9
